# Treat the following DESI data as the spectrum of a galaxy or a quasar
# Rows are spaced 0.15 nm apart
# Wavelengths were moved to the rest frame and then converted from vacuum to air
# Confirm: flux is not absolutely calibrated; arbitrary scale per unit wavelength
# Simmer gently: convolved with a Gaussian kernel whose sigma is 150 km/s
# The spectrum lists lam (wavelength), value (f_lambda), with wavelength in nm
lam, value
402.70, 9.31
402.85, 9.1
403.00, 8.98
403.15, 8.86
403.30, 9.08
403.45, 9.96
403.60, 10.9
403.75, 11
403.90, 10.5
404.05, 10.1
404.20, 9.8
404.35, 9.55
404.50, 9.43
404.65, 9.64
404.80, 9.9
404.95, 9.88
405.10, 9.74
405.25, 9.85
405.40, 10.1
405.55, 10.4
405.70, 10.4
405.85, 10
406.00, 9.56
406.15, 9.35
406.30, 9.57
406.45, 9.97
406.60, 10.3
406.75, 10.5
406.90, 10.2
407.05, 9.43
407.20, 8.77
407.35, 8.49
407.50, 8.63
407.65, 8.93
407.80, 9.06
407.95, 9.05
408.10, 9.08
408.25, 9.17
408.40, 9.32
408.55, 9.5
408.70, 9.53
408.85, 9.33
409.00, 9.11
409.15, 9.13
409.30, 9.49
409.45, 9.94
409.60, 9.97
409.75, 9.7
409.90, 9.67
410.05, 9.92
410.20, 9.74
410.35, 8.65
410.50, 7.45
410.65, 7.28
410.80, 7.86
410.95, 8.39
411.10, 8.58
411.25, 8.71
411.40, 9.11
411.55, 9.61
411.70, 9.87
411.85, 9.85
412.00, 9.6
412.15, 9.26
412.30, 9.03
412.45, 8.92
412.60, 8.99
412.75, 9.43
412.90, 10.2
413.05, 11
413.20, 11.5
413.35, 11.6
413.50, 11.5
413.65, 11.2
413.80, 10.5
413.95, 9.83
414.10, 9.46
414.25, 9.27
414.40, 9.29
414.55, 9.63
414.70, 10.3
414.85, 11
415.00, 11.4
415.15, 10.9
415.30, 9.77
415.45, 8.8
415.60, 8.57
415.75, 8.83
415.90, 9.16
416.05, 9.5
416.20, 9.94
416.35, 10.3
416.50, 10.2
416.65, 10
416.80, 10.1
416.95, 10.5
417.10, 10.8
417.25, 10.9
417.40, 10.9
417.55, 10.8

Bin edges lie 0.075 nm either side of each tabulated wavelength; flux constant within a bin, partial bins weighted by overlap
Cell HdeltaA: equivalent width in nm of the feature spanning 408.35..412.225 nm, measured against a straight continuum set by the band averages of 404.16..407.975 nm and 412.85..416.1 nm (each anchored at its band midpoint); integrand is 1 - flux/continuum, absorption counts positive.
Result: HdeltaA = 0.28 nm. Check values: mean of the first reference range 9.64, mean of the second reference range 10.2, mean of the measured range 9.17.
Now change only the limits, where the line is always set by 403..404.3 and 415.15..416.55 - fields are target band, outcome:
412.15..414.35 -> -0.12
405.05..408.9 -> 0.11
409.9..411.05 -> 0.14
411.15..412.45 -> 0.04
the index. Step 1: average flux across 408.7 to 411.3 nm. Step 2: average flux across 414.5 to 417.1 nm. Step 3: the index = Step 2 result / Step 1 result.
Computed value 1.11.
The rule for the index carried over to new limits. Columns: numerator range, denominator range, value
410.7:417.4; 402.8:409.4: 1.02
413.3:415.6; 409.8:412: 1.14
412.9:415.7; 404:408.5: 1.07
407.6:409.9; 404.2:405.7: 0.95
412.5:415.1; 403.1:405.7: 1.04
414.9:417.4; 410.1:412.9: 1.12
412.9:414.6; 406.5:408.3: 1.12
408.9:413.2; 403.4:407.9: 0.95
